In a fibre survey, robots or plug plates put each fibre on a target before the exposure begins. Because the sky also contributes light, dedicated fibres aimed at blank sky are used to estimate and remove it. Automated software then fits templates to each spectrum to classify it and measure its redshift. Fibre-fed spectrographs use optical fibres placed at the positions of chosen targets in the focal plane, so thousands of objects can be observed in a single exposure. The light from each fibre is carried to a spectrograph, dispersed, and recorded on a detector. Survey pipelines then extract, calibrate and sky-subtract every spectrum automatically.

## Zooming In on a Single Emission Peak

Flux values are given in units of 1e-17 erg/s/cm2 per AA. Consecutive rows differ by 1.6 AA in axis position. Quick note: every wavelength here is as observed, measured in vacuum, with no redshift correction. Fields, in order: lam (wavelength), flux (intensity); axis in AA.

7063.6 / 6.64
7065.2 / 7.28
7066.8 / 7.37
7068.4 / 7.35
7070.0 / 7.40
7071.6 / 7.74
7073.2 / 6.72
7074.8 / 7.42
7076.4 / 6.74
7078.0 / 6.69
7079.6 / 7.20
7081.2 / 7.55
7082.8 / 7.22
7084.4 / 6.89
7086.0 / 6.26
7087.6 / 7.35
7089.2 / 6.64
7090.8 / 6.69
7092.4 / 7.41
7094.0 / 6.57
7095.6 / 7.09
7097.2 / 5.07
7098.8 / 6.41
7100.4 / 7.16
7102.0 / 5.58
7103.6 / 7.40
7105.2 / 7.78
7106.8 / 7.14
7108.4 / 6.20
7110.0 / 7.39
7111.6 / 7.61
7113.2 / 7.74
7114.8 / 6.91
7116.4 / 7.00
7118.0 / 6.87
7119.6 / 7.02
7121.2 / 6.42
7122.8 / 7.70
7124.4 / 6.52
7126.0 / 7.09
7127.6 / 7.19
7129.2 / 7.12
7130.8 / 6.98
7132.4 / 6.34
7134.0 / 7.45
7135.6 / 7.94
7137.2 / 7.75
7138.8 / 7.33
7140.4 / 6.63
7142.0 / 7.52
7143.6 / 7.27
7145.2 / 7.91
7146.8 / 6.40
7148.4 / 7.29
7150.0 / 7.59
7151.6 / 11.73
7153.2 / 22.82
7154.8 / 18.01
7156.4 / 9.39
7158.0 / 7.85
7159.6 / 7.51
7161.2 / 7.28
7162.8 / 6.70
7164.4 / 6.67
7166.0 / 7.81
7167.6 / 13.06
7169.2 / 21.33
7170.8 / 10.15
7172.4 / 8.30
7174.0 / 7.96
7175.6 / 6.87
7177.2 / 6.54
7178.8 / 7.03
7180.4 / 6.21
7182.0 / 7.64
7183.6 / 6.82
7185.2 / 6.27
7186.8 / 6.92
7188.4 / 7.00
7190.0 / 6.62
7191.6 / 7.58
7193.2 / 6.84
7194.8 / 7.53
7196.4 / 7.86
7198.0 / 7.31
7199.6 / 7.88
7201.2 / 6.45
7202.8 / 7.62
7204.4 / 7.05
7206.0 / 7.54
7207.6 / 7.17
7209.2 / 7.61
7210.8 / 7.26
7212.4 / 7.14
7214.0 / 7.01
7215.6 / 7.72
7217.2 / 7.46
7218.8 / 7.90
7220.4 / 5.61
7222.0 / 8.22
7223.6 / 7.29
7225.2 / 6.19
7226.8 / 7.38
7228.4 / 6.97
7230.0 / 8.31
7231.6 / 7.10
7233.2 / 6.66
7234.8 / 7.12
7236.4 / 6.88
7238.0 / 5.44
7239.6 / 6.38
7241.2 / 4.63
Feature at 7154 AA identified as [S II] 6716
